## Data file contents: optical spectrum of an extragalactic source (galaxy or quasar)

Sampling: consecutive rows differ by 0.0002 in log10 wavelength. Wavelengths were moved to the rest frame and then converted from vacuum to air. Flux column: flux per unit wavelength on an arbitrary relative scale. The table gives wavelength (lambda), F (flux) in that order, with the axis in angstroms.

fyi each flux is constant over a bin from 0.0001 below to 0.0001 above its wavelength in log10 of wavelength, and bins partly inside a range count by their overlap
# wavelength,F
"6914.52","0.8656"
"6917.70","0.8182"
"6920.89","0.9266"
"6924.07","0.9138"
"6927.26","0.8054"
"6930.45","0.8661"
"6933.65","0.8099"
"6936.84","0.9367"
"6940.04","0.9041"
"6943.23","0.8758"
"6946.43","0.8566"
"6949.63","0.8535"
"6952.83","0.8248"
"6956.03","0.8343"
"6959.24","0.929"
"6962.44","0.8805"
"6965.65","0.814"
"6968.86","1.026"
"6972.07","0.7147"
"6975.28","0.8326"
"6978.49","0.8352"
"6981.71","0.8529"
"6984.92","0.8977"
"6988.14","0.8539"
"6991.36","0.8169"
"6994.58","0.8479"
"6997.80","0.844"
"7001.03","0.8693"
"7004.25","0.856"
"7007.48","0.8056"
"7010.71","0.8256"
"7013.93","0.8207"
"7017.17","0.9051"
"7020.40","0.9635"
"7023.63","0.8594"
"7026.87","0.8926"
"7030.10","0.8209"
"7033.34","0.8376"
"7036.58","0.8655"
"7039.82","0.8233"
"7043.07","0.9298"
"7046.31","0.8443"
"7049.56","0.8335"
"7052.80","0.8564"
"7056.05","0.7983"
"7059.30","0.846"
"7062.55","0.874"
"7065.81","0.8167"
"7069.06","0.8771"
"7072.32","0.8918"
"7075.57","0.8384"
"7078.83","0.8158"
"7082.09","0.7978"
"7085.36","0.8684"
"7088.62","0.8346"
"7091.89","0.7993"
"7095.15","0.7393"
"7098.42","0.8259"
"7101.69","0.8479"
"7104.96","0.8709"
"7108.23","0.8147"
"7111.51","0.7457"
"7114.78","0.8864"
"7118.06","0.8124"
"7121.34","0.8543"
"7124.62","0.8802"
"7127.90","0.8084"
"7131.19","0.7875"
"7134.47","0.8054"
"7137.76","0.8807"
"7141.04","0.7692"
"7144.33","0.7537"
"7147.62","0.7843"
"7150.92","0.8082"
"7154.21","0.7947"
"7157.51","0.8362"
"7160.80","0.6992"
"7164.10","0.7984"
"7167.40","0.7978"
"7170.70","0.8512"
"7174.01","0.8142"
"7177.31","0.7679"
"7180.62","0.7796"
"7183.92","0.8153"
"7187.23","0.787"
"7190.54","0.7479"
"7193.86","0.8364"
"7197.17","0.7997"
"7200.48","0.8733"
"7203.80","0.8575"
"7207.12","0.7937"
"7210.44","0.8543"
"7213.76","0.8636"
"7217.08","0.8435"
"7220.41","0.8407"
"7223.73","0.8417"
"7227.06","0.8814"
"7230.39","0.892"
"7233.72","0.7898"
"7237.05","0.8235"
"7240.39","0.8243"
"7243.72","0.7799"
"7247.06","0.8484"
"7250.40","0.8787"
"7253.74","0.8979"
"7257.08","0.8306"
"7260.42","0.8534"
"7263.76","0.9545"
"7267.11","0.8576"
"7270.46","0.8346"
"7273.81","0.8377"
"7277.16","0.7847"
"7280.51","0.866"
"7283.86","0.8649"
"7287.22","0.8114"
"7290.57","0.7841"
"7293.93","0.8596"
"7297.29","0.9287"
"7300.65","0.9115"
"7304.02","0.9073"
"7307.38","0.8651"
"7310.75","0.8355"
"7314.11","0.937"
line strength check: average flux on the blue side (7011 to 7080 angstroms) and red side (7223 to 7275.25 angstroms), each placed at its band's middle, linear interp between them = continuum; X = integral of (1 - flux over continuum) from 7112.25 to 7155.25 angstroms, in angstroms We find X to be 2.0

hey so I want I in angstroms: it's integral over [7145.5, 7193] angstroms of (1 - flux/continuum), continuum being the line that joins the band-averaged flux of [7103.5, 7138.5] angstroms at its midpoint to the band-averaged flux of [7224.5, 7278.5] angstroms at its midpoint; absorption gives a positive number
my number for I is 2.5 angstroms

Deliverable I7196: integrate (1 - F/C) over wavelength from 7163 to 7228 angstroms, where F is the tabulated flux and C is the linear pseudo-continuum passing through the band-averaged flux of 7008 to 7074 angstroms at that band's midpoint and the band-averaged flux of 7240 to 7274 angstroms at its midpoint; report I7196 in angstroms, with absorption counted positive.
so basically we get 2.65 angstroms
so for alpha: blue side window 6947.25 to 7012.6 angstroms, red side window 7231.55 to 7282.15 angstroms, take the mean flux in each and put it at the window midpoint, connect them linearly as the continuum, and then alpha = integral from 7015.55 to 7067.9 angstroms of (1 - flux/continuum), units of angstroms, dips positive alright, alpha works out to -0.7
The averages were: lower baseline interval 0.851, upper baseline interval 0.845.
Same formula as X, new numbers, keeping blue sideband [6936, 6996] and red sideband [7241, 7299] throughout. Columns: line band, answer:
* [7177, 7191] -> 1.2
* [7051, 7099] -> 1.4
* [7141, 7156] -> 1.3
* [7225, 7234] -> -0.1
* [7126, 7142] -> 0.8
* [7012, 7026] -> -0.4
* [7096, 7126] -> 0.8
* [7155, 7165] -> 0.9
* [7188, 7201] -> 0.7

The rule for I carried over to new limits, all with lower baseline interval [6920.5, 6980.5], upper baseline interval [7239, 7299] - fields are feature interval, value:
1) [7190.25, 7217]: 0.61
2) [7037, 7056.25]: 0.17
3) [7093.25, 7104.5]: 0.61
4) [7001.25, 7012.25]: 0.35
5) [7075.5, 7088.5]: 0.43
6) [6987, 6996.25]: 0.25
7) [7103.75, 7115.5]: 0.46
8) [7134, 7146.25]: 0.78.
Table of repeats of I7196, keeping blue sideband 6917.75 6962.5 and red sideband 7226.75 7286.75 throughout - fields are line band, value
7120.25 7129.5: 0.1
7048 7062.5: 0.4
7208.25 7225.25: 0.1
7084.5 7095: 0.5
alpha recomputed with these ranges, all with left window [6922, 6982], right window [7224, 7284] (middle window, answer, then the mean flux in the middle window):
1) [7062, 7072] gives 0.0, 0.858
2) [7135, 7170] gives 2.4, 0.794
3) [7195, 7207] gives 0.2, 0.837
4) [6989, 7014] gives 0.7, 0.837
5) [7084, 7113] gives 1.3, 0.816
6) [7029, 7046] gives 0.1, 0.855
